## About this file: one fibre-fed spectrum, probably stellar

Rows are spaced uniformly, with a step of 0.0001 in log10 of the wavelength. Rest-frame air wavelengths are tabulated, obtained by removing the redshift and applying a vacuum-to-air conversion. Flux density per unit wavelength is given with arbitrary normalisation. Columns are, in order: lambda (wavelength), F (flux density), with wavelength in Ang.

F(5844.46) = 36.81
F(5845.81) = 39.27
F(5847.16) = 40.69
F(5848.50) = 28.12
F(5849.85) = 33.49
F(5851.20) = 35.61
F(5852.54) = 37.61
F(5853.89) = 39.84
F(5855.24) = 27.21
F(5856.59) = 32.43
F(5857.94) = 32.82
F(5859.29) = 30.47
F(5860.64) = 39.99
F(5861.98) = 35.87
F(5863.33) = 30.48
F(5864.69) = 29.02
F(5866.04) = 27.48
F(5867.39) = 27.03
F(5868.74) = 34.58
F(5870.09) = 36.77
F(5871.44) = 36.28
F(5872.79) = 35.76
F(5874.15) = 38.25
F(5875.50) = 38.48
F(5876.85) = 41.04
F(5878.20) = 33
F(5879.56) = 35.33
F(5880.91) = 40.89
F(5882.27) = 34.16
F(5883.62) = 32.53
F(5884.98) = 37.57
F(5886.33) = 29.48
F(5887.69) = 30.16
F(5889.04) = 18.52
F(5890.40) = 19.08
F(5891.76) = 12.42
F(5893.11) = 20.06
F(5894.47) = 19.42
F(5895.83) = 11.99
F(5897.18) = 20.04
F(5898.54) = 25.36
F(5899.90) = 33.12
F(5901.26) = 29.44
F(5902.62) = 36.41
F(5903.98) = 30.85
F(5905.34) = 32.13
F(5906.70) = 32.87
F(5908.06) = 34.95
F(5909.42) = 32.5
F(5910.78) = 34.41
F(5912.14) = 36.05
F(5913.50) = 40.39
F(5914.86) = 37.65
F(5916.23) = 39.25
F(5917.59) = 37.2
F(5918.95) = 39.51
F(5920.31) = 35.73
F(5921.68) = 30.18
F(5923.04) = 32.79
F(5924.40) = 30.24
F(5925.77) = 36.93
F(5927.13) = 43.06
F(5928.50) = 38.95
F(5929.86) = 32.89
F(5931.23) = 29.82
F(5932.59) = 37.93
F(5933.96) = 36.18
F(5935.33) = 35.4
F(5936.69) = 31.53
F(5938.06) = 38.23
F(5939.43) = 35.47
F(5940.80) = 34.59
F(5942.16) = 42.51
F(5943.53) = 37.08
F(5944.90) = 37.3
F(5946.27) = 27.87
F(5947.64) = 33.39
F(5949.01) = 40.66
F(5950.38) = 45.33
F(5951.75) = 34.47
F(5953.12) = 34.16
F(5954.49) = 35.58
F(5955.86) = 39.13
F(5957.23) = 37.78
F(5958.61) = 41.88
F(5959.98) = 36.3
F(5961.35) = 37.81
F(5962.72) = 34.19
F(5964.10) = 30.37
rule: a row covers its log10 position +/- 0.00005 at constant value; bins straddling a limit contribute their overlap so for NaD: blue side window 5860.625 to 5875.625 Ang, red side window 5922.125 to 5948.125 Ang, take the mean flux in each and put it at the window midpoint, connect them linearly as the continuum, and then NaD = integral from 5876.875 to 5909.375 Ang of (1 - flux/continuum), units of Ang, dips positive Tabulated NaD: 5.4 Ang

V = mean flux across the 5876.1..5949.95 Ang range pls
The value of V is 32.8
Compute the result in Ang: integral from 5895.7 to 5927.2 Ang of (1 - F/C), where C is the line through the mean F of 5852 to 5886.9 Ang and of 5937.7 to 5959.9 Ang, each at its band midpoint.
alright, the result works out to 2.35 Ang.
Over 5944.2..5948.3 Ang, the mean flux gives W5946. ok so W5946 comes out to 32.8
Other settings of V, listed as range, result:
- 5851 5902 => 30.7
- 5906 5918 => 36.1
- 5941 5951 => 37.5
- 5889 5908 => 24.9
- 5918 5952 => 36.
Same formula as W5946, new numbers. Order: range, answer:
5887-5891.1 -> 22.5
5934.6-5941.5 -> 35.1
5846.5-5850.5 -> 34.1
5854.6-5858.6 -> 30.8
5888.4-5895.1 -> 17.9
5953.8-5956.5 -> 37.3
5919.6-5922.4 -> 33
